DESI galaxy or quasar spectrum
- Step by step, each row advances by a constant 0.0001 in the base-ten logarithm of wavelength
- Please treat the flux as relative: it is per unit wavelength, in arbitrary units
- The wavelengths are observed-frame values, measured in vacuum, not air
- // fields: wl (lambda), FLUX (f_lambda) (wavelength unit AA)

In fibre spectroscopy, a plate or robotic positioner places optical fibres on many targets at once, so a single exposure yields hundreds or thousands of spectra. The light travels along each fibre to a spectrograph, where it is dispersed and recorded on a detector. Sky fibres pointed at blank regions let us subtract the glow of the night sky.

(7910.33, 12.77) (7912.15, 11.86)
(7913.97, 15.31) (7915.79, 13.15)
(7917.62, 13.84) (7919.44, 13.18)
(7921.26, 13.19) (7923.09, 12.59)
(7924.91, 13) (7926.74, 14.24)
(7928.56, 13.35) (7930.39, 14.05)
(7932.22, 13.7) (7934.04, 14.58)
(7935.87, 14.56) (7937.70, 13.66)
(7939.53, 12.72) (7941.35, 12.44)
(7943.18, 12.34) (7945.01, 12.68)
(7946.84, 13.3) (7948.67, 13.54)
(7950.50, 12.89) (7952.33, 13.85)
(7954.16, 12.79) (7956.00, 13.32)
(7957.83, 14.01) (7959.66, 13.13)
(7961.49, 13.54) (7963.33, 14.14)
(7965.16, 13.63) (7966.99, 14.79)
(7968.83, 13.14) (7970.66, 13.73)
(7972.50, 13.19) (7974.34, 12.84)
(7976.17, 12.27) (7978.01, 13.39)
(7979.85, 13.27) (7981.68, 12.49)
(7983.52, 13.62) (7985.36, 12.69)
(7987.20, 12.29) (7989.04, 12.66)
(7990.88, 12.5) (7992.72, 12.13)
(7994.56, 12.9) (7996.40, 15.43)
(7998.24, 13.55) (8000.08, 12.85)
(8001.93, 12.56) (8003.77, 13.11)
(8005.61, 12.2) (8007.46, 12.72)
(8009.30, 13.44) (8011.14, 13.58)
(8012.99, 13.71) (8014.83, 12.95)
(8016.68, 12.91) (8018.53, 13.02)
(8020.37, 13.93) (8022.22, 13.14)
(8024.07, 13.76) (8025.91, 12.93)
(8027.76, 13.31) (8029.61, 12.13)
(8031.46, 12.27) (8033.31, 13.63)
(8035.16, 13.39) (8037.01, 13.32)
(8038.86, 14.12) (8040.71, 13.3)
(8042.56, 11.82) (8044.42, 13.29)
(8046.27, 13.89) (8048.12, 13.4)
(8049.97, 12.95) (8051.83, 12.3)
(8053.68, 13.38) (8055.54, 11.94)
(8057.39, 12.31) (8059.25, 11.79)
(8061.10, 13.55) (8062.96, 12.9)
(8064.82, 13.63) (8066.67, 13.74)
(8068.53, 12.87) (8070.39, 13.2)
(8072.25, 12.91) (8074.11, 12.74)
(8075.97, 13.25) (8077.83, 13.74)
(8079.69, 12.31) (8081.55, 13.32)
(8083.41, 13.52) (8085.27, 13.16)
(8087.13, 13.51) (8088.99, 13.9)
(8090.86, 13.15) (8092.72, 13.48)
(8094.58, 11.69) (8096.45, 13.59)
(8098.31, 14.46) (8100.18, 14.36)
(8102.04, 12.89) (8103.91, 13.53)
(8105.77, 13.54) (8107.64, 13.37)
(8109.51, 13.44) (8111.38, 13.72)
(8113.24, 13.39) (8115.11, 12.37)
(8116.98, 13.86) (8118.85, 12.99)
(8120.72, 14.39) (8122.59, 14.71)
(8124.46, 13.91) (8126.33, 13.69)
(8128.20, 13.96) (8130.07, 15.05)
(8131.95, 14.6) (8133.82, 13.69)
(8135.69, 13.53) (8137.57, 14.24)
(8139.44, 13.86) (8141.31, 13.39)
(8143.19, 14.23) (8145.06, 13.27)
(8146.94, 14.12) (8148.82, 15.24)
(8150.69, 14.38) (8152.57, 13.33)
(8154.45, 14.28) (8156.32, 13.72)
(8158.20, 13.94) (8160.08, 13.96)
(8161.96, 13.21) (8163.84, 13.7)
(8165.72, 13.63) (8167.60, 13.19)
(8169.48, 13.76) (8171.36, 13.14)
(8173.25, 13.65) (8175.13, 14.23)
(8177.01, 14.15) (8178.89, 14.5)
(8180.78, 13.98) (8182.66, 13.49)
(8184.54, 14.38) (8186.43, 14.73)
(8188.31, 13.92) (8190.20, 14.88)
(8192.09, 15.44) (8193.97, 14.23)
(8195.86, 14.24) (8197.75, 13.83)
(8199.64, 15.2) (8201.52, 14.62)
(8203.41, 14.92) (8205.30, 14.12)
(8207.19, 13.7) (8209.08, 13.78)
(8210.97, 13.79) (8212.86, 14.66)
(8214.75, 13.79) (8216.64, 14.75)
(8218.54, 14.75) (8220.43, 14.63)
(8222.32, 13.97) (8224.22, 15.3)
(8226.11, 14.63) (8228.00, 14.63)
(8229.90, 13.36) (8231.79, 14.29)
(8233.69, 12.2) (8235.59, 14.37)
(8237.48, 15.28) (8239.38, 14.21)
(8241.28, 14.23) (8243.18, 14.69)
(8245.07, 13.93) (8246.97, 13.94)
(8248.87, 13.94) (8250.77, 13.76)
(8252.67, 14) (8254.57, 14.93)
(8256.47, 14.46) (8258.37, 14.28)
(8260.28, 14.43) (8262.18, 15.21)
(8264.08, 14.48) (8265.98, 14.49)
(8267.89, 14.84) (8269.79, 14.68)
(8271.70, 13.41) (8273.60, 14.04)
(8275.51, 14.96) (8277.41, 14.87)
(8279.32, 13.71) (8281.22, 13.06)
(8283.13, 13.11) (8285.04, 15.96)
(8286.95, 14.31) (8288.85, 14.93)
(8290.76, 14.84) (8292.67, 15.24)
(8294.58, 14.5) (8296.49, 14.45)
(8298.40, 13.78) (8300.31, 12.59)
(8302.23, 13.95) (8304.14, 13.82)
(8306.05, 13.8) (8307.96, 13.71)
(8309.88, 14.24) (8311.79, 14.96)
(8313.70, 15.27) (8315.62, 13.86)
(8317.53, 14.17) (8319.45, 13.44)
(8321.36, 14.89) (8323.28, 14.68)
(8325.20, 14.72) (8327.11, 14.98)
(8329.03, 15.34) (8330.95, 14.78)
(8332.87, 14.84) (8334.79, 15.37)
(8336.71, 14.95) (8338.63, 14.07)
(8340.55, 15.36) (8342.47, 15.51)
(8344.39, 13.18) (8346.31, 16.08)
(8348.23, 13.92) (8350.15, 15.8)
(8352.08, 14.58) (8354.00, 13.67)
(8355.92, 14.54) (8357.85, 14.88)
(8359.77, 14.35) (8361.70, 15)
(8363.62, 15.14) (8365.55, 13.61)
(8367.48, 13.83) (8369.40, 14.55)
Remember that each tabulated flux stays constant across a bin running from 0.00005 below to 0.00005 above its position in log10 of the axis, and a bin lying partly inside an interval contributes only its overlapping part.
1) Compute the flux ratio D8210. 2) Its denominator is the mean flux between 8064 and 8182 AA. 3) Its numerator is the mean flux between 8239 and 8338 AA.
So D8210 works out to 1.1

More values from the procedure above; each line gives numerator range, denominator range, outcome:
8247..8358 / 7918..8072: 1.10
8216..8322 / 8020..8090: 1.09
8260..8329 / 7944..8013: 1.09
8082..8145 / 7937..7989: 1.04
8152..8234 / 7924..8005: 1.06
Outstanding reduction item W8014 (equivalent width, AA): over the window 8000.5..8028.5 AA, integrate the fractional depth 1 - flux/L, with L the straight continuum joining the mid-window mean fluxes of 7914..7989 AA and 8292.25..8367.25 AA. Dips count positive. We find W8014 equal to 0.8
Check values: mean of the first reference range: 13.3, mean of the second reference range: 14.5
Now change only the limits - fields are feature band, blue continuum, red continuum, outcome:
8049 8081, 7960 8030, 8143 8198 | 1.41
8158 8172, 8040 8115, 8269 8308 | 0.04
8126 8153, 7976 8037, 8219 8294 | -0.61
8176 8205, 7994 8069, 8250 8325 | -1.18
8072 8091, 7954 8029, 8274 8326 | 0.39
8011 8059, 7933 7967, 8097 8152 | 2.00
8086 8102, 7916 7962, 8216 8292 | 0.43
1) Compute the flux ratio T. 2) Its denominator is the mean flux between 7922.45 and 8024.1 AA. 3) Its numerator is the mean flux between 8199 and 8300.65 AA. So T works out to 1.08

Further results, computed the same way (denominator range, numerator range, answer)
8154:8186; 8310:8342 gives 1.07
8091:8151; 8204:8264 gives 1.04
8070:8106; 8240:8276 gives 1.08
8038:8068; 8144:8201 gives 1.08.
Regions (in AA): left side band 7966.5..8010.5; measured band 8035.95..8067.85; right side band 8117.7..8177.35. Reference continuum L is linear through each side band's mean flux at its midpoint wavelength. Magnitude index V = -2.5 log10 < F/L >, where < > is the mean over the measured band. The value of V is 0.03 mag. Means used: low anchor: 13.1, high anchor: 13.9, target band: 13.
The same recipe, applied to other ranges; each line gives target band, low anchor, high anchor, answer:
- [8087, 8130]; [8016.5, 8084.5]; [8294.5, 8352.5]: -0.02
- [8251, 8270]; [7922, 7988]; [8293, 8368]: -0.02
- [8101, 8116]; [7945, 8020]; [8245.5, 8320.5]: 0.03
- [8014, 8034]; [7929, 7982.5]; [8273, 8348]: 0.04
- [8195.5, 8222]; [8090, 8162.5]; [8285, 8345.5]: -0.02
